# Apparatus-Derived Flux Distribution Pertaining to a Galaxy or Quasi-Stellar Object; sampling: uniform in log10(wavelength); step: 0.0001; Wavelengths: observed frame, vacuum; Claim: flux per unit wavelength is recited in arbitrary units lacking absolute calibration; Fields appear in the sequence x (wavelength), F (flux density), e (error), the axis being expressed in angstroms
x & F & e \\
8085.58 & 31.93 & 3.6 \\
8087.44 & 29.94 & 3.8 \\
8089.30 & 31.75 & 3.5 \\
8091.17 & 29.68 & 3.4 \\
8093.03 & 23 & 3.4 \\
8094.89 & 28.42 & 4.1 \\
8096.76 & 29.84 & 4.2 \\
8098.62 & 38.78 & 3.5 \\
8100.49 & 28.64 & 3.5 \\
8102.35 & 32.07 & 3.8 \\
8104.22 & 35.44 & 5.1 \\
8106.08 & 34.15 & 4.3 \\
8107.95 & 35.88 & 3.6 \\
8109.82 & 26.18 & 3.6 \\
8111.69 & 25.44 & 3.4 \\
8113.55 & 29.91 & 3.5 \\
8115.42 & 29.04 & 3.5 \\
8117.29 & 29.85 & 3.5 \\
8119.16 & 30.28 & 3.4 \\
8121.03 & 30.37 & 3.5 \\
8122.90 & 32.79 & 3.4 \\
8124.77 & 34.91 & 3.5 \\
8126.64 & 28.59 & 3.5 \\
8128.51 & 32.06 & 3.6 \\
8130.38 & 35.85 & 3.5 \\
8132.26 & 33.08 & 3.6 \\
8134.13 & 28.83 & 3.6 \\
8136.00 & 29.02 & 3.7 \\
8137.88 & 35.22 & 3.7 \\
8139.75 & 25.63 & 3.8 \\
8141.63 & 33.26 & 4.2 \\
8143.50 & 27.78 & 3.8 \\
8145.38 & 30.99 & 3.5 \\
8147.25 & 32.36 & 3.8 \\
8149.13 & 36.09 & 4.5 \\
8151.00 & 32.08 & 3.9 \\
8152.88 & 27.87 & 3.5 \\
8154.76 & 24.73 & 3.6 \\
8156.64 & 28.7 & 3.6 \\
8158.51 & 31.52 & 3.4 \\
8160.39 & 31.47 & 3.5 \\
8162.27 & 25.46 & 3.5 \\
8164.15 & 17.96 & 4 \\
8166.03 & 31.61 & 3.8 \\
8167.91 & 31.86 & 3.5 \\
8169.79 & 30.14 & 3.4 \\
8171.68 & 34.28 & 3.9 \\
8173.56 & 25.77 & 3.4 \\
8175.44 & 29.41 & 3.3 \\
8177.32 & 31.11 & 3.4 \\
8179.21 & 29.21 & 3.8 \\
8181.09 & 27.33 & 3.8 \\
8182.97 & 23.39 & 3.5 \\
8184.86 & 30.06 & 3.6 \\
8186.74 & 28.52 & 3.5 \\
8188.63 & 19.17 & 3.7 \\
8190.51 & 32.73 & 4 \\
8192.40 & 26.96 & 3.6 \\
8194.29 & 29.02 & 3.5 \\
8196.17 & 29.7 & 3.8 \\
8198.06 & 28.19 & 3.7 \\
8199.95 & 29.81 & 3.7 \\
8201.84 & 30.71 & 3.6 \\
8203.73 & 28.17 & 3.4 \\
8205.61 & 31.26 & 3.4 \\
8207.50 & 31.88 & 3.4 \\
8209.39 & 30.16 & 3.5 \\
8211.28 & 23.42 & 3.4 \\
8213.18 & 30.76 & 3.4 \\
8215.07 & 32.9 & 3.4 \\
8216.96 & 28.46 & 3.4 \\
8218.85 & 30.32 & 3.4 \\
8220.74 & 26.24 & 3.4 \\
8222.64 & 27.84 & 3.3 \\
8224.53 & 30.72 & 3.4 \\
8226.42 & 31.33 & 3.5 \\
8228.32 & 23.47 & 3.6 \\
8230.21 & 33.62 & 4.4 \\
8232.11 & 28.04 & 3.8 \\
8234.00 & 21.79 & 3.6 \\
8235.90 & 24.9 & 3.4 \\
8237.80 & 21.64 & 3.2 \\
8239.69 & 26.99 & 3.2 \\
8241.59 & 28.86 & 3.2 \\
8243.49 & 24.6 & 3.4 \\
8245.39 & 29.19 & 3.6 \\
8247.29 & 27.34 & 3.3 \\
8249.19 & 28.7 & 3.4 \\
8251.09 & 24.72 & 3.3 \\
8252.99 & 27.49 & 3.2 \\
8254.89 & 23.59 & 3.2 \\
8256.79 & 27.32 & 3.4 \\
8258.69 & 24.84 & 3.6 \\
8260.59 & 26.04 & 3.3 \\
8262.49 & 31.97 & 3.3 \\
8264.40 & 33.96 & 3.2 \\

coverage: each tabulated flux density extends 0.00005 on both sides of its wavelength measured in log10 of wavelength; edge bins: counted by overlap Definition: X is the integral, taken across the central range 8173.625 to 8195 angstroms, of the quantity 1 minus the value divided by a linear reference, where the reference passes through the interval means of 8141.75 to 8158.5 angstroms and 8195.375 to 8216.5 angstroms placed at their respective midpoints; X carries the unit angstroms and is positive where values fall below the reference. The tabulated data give 1.5 angstroms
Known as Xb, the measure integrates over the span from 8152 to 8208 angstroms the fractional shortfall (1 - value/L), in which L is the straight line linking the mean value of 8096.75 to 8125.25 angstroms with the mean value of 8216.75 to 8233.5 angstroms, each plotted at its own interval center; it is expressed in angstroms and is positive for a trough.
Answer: 2.3 angstroms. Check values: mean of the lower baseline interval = 31.5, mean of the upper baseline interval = 28.7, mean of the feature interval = 28.6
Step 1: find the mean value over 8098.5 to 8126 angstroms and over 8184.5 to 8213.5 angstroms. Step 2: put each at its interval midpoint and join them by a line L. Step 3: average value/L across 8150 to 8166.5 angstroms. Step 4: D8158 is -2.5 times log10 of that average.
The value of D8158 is 0.08 mag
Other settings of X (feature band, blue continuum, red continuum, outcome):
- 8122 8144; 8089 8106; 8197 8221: -0.7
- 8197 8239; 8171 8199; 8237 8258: -1.7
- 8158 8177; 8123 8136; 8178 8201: 0.3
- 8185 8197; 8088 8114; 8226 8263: 0.1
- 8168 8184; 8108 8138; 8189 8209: 0.5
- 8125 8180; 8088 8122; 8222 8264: -1.5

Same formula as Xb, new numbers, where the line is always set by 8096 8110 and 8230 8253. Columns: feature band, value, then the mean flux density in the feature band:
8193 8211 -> -0.8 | 29.6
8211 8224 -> -0.6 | 28.9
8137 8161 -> 0.2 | 30.6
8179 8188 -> 0.6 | 27.3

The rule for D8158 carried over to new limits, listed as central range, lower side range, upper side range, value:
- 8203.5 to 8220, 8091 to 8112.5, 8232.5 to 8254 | -0.101 mag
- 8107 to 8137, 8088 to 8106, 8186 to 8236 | -0.011 mag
